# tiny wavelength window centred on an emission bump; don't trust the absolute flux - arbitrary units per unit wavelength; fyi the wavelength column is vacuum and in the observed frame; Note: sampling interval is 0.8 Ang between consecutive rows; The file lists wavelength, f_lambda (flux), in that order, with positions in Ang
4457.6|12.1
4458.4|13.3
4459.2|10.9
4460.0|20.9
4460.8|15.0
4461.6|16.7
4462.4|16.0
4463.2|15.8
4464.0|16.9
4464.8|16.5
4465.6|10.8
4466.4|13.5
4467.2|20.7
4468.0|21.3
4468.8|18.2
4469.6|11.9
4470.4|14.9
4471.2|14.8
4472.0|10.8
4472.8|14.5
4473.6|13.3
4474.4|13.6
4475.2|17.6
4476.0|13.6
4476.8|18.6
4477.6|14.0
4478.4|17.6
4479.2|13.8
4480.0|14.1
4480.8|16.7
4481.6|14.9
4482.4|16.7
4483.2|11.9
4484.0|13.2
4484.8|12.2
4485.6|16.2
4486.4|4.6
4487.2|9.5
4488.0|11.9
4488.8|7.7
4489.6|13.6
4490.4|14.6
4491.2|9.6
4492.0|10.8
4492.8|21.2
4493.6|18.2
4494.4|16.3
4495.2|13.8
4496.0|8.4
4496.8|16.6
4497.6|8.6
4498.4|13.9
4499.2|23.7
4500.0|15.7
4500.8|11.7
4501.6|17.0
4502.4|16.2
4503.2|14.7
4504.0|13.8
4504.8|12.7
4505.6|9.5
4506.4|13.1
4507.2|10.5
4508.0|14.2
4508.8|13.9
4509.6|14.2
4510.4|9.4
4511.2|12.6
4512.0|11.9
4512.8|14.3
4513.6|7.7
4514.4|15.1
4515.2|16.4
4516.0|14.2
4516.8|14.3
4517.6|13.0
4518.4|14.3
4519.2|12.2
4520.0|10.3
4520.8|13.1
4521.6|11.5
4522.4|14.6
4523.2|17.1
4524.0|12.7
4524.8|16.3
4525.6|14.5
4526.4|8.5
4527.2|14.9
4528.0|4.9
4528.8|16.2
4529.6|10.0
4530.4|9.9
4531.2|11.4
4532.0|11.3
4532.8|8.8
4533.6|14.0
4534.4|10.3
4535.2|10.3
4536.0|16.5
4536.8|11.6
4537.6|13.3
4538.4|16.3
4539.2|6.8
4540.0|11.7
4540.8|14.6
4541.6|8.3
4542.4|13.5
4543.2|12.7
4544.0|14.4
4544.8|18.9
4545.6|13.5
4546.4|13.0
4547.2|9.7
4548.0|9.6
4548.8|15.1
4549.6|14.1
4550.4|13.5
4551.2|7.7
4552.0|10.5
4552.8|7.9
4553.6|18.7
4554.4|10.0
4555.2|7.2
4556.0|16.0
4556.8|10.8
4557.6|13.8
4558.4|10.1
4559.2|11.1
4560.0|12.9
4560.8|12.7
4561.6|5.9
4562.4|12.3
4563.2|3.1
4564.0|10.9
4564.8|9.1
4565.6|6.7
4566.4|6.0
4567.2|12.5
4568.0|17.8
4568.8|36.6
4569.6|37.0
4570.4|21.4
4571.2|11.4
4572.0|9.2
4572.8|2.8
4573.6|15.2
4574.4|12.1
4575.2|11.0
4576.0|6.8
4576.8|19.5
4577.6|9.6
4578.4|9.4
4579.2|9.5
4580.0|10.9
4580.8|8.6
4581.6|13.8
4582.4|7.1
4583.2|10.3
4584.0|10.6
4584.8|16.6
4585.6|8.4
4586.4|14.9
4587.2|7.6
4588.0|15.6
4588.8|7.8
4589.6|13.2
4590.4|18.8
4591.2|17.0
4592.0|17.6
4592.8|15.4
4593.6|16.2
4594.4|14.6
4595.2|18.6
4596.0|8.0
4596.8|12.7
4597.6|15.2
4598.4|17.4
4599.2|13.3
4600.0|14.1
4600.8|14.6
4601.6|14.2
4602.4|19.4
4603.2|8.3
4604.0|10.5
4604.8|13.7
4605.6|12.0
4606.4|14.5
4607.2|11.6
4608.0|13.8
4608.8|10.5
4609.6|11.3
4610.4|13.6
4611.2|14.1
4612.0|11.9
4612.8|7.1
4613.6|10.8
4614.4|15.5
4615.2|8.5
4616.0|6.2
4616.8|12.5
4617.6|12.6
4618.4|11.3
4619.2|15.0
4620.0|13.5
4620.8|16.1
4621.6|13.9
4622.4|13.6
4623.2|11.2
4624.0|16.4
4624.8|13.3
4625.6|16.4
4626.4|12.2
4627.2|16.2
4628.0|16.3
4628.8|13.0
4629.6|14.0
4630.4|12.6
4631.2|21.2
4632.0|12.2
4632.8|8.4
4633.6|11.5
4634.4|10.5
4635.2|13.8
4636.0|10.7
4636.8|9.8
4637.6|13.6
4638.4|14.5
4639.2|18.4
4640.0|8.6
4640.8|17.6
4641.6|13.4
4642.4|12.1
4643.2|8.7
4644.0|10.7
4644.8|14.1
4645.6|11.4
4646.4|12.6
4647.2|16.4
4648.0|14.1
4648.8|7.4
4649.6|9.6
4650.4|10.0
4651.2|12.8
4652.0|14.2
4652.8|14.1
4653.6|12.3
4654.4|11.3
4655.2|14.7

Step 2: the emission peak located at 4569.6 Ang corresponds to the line H-gamma 4340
